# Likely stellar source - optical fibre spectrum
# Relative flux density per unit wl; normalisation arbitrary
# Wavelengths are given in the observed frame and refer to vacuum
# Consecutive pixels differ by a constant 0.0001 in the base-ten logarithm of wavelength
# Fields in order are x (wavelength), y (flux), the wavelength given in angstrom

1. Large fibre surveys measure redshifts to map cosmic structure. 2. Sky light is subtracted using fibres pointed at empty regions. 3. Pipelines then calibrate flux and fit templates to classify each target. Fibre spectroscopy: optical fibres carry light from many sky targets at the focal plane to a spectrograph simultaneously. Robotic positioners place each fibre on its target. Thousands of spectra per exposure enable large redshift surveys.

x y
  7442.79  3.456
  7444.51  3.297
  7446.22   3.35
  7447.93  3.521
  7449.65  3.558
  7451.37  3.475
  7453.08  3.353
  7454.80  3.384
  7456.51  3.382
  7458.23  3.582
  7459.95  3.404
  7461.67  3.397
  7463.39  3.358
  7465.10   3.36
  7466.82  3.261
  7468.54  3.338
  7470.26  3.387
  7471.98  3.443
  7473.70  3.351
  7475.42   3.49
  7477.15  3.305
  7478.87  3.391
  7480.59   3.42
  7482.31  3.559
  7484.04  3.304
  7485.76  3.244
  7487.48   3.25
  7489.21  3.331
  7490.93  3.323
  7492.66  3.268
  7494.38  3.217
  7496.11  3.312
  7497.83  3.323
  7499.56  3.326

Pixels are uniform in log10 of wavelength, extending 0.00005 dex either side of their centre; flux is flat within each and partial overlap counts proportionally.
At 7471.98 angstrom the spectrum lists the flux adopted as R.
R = 3.443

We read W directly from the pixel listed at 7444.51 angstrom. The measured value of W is 3.297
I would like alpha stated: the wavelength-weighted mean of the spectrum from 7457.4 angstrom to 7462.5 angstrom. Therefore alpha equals 3.46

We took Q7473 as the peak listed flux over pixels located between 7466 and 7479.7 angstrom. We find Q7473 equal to 3.49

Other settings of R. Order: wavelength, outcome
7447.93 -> 3.521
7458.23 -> 3.582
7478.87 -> 3.391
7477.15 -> 3.305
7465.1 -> 3.36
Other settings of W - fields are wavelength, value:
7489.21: 3.331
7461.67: 3.397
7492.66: 3.268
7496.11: 3.312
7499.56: 3.326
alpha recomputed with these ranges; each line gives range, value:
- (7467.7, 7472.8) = 3.39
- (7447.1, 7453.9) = 3.48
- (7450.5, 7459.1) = 3.43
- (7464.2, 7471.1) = 3.34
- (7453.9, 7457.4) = 3.38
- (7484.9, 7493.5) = 3.28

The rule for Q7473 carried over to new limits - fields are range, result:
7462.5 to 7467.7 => 3.36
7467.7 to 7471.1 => 3.387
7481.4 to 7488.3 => 3.559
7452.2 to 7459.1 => 3.582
